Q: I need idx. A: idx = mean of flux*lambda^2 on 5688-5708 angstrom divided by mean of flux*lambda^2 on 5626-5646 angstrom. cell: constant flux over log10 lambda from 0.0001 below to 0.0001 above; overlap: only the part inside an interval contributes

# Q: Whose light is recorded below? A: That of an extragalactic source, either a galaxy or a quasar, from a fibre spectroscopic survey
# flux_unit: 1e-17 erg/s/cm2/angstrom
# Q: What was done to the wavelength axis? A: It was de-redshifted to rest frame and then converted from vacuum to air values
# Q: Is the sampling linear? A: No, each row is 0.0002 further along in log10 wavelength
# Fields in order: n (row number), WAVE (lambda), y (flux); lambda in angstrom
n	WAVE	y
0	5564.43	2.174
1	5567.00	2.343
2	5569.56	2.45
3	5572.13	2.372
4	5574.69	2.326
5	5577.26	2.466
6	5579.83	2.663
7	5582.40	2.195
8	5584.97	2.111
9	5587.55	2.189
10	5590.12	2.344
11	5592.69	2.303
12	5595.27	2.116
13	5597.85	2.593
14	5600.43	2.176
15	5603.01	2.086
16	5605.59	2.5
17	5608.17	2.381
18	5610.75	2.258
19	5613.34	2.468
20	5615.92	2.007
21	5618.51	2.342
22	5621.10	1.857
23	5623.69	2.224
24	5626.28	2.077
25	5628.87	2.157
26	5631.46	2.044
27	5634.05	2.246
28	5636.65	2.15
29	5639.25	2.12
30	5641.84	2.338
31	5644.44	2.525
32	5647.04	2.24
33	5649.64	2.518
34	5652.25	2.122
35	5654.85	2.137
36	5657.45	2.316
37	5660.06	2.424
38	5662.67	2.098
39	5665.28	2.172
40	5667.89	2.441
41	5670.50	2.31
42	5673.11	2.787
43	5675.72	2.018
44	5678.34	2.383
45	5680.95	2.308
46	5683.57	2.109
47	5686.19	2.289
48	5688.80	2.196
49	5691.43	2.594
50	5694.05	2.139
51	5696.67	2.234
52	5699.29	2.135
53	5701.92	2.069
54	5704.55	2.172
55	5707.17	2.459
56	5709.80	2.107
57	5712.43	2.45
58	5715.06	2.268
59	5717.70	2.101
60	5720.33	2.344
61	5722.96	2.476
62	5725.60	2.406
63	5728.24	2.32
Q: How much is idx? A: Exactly 1.0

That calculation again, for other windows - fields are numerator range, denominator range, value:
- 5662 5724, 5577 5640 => 1.05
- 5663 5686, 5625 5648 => 1.06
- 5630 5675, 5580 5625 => 1.03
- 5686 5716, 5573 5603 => 1.02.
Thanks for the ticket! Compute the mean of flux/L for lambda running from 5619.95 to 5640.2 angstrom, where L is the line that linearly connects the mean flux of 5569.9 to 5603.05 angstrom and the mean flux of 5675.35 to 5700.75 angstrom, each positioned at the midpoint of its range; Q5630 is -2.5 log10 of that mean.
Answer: 0.09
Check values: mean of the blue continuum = 2.31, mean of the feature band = 2.11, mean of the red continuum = 2.25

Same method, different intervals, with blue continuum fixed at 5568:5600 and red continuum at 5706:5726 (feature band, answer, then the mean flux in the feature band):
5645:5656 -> 0.027 mag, 2.27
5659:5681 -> 0.000 mag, 2.33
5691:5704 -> 0.057 mag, 2.21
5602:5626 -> 0.050 mag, 2.23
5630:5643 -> 0.074 mag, 2.18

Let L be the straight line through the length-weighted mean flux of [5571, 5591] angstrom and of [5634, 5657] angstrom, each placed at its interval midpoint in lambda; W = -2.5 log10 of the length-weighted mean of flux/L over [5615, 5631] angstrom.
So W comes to 0.09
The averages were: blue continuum 2.33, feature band 2.11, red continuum 2.27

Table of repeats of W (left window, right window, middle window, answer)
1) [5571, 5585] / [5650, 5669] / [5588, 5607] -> 0.023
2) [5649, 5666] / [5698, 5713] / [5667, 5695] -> -0.043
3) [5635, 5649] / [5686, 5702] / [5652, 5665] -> 0.024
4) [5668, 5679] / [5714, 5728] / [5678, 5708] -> 0.050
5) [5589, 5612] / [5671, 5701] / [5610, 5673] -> 0.026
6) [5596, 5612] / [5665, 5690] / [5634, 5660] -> 0.017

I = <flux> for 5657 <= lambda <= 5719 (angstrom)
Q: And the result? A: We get 2.27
